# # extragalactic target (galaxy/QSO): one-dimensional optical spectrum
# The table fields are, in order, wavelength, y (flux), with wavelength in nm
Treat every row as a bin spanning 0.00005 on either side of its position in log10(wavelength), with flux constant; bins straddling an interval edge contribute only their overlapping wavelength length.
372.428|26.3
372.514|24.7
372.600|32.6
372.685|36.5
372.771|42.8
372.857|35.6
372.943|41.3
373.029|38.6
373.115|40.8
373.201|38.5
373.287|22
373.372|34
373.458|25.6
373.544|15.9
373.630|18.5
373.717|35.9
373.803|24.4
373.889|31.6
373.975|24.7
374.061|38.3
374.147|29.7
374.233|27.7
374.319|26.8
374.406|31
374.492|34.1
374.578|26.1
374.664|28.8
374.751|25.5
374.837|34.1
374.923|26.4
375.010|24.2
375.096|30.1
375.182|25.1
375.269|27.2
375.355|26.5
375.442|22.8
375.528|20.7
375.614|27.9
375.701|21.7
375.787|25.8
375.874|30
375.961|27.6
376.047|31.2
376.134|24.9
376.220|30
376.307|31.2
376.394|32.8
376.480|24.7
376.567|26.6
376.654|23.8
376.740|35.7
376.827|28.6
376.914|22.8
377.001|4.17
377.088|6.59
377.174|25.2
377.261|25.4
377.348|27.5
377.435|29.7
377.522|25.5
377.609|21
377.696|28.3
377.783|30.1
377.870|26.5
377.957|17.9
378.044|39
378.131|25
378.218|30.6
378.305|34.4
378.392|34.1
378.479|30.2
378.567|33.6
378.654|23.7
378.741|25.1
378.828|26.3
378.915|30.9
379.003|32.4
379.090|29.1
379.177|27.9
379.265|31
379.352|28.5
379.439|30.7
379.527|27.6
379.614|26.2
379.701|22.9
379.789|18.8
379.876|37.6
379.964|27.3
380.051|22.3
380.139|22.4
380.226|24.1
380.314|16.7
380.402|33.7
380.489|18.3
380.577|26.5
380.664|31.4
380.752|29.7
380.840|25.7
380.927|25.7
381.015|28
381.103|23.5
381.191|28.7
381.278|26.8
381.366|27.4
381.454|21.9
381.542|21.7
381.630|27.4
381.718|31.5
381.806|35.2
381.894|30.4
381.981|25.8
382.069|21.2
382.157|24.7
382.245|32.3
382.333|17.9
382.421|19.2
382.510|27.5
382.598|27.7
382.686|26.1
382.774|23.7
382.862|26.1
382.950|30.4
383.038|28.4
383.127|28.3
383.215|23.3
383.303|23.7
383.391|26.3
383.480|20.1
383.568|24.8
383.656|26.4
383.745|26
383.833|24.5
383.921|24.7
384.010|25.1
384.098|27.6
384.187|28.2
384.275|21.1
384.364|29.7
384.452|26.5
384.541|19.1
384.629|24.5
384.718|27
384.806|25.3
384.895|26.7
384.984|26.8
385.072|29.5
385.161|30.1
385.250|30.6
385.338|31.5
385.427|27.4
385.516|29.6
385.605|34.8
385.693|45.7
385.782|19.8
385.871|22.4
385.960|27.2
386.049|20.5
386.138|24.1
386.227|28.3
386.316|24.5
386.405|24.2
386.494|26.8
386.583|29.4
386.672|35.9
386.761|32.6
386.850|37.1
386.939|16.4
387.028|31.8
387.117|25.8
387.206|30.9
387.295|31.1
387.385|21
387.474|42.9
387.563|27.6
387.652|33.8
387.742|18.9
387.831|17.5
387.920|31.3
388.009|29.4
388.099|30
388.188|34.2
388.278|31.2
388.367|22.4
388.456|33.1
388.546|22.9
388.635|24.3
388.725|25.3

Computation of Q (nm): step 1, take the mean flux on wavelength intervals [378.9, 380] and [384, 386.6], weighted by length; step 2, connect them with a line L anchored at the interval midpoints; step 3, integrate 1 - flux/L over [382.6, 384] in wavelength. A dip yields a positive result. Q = 0.10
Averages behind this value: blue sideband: 28.5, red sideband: 27.1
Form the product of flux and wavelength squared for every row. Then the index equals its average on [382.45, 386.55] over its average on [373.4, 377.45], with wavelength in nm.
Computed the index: 1.05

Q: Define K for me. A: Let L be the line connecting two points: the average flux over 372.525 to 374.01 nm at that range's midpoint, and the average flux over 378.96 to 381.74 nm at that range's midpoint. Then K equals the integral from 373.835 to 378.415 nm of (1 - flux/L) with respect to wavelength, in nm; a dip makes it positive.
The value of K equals 0.39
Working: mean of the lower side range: 31.6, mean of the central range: 27.1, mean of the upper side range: 26.6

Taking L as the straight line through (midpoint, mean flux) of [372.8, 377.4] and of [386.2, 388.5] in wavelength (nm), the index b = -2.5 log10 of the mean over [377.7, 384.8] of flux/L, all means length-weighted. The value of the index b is 0.062 mag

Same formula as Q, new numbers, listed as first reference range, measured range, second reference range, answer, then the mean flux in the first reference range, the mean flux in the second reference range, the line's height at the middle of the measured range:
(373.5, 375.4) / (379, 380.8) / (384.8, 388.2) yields 0.09 nm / 27.8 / 28.5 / 28.1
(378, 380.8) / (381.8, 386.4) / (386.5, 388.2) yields 0.37 nm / 28.1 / 29.2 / 28.7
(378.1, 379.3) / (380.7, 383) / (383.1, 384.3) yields 0.03 nm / 29.6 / 25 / 26.7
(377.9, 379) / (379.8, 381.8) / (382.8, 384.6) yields 0.09 nm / 29.3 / 25.5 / 27.6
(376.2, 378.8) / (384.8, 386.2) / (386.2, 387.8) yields 0.00 nm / 26.6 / 28.7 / 28.4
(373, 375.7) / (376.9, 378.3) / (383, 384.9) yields 0.15 nm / 28.3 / 25.3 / 27.3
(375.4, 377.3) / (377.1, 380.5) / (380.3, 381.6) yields -0.24 nm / 25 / 25.9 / 25.5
